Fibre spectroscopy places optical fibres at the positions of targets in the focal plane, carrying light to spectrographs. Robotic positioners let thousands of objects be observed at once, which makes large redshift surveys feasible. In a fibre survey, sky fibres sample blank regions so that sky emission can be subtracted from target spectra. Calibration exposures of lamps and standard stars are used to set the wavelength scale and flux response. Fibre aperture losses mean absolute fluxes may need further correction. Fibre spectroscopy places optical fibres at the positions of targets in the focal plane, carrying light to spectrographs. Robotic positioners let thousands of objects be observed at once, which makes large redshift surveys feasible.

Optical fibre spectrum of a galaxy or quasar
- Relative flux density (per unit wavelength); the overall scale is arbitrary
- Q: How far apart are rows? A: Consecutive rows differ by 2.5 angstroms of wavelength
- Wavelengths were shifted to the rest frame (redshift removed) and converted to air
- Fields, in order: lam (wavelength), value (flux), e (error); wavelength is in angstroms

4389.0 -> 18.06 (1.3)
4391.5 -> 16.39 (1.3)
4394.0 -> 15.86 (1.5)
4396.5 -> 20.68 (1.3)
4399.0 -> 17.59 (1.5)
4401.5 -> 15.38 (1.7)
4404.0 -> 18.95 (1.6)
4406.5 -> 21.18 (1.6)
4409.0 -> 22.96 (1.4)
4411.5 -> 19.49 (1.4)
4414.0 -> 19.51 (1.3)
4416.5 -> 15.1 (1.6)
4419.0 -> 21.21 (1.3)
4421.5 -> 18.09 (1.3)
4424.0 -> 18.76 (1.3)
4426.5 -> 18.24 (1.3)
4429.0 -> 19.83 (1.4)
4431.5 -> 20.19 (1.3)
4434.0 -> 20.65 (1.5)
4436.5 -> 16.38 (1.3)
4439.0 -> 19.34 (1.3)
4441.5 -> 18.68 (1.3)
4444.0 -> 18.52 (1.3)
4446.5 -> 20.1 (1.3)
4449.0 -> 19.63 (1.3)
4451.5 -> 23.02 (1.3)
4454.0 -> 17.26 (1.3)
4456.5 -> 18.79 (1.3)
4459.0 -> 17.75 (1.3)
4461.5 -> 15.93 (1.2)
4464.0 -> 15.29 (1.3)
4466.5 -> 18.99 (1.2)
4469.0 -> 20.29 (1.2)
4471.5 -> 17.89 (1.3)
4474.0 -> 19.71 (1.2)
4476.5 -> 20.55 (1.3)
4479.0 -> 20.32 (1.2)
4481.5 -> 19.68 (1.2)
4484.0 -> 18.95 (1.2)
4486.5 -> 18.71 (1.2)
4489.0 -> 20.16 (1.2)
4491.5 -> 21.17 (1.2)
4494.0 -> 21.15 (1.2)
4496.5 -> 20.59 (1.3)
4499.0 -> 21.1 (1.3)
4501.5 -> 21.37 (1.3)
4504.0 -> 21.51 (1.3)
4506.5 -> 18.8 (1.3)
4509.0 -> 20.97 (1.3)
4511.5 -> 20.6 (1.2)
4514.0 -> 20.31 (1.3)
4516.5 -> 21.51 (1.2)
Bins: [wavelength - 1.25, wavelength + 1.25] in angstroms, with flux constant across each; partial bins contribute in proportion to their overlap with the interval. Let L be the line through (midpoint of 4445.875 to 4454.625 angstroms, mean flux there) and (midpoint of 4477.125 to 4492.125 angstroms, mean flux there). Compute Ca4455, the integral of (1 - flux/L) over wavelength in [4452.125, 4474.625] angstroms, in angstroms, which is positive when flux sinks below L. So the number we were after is 2.2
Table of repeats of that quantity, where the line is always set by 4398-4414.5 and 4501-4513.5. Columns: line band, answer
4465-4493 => 0.8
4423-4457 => 0.8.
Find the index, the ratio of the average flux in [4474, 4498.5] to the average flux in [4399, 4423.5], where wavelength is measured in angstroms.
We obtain 1.06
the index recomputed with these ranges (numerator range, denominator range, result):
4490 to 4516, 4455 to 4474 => 1.16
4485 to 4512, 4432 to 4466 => 1.10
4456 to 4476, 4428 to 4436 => 0.91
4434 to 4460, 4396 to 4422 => 1.00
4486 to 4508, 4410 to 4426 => 1.10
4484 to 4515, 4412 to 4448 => 1.08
